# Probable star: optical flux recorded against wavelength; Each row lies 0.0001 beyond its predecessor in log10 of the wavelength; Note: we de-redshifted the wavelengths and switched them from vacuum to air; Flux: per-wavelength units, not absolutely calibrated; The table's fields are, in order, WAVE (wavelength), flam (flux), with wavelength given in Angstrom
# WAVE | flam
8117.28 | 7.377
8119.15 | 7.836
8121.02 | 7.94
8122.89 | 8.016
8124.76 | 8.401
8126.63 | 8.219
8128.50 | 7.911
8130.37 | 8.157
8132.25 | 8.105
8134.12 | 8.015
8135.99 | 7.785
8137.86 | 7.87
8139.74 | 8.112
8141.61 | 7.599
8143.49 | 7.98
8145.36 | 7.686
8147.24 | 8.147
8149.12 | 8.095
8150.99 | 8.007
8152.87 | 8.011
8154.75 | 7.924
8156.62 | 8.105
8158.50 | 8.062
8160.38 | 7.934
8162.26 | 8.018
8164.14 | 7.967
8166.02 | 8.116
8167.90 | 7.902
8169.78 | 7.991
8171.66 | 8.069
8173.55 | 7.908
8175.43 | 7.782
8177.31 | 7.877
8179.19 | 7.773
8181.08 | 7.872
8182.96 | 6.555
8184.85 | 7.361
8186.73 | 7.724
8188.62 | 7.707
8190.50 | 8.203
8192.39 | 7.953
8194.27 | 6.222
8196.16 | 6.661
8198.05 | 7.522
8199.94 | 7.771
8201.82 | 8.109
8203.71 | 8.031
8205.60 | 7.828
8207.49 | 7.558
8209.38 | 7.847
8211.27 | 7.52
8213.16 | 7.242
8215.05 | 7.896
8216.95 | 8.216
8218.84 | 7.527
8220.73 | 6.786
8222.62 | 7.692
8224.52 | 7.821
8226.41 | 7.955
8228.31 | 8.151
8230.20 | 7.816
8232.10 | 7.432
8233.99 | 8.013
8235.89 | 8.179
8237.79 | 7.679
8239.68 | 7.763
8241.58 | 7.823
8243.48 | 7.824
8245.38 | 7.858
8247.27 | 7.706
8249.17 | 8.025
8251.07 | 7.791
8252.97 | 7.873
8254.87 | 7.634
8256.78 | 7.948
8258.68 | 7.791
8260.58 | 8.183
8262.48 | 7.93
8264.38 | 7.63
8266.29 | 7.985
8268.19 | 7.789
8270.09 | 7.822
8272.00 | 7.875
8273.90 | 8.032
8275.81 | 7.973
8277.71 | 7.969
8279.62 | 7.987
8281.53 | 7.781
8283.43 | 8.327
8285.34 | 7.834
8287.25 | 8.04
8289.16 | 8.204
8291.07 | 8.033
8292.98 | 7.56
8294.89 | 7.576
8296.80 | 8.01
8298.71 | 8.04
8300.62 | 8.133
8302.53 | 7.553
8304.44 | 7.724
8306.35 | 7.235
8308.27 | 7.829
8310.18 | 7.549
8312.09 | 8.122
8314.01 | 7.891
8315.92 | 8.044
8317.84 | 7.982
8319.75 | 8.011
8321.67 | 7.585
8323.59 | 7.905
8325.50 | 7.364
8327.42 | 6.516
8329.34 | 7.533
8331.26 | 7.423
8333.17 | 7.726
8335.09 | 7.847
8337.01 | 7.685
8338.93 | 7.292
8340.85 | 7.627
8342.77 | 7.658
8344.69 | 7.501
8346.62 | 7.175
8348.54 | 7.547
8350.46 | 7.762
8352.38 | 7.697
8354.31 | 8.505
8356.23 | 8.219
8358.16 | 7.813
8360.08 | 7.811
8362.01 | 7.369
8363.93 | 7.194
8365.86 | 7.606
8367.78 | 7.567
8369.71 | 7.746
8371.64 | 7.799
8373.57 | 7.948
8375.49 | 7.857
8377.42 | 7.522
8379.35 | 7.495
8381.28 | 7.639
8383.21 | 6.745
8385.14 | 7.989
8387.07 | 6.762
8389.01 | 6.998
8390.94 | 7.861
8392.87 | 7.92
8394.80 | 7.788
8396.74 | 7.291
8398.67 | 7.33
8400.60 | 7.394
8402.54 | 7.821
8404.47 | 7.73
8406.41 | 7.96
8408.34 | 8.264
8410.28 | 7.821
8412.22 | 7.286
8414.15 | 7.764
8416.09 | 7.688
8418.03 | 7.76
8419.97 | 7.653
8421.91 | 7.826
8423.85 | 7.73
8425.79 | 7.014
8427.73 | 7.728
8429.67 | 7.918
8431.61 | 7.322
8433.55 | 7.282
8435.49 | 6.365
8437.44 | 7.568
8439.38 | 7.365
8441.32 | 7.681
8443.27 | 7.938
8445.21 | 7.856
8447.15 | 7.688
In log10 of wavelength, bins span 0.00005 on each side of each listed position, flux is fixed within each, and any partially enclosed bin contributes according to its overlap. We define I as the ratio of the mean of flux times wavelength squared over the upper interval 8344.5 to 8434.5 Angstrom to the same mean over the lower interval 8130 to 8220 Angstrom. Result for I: 1.03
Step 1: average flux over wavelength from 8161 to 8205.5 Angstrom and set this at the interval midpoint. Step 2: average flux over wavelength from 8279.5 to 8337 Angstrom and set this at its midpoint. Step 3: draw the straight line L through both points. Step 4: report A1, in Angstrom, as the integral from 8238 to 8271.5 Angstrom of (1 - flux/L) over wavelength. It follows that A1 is -0.4 Angstrom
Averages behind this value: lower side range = 7.7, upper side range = 7.77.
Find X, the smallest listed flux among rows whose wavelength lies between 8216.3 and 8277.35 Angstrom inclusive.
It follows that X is 6.786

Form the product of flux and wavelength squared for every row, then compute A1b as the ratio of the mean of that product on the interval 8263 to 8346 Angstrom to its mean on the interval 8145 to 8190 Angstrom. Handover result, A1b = 1.02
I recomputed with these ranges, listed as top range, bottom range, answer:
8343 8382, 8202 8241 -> 1.03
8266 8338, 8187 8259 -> 1.03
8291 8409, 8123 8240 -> 1.02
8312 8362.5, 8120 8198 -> 1.02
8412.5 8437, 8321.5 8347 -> 1.02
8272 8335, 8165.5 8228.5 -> 1.04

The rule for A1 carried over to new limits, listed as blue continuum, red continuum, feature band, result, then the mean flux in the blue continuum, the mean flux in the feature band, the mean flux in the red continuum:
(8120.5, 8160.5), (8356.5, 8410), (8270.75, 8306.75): -0.62 Angstrom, 8.01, 7.9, 7.61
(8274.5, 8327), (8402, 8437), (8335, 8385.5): 0.53 Angstrom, 7.85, 7.64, 7.6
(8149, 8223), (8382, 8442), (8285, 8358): -1.16 Angstrom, 7.73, 7.73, 7.54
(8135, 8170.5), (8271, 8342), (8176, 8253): 1.99 Angstrom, 7.96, 7.69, 7.78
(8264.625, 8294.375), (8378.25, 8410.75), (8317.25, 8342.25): 0.65 Angstrom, 7.93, 7.57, 7.57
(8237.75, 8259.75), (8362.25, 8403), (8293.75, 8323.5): -0.50 Angstrom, 7.82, 7.82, 7.53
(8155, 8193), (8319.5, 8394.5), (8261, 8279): -0.44 Angstrom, 7.84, 7.9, 7.59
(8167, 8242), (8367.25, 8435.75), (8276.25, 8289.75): -0.64 Angstrom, 7.69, 8.01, 7.58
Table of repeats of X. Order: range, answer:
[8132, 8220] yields 6.222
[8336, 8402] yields 6.745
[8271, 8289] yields 7.781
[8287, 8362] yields 6.516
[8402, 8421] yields 7.286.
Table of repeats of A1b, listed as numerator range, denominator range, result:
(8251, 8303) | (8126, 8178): 1.02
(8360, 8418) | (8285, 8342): 1.00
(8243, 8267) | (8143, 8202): 1.03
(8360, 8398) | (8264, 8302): 0.97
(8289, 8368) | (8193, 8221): 1.05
